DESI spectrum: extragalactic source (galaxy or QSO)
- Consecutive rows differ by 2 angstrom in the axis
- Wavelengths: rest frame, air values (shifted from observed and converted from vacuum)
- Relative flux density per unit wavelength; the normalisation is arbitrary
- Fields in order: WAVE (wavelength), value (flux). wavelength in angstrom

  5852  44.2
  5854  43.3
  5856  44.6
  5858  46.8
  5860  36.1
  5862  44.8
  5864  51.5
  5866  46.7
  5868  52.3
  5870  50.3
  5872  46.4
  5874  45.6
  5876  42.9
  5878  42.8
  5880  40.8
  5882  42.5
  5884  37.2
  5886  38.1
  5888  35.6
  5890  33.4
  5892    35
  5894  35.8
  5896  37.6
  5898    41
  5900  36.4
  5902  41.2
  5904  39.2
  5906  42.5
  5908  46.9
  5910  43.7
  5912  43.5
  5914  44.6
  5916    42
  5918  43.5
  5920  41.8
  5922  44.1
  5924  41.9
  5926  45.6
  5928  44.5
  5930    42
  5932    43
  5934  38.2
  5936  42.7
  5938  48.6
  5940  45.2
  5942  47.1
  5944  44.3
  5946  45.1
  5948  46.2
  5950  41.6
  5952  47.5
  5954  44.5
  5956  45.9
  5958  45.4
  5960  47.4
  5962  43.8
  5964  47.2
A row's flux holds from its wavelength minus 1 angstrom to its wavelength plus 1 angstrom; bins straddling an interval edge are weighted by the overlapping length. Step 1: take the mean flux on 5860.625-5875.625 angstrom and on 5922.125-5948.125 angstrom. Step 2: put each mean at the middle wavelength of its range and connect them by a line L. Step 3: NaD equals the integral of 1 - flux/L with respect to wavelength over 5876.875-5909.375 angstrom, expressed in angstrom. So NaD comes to 5.02 angstrom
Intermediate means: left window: 47.7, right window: 44.1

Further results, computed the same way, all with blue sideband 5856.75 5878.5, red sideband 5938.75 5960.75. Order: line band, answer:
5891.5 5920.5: 3.0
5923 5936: 0.9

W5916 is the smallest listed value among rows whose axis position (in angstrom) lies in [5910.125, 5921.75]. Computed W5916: 41.8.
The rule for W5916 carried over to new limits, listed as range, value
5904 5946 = 38.2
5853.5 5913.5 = 33.4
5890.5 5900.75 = 35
